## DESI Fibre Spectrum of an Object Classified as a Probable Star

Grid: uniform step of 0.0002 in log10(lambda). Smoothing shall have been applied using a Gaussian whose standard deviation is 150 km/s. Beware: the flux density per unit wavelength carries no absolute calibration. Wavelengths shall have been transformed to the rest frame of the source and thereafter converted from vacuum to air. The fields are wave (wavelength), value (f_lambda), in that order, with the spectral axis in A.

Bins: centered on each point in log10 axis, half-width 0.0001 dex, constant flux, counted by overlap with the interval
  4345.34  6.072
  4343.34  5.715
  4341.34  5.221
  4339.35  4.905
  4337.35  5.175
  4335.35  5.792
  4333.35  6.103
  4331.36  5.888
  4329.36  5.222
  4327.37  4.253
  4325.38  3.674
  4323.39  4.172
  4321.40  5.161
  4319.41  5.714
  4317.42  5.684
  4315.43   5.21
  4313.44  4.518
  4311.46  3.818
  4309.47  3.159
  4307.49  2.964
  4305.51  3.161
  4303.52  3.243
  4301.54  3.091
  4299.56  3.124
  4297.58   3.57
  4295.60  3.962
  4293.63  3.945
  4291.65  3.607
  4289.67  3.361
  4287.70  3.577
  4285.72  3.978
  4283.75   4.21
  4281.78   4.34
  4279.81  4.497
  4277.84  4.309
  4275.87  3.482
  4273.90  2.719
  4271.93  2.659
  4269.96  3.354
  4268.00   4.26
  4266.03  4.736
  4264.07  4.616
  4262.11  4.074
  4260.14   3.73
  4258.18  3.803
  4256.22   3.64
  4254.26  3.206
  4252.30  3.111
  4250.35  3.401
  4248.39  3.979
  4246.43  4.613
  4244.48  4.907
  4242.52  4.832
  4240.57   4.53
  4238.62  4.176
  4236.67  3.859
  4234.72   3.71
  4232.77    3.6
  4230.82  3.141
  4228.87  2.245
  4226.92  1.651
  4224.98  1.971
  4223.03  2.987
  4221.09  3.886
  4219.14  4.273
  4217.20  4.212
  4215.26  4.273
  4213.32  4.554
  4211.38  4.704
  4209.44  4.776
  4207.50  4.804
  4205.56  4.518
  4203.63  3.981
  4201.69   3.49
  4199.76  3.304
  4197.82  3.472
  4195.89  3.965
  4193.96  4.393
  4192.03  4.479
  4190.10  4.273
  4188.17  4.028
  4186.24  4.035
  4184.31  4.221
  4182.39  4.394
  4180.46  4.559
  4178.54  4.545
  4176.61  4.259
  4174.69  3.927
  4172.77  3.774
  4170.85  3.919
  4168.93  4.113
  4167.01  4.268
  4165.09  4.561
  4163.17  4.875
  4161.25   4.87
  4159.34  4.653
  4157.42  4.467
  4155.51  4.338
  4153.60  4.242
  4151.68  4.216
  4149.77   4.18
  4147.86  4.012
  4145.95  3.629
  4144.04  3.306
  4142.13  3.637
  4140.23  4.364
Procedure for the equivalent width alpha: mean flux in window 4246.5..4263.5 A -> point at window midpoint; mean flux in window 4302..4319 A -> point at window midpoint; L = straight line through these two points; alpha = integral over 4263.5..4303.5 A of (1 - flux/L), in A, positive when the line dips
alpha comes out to 1.0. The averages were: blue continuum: 3.69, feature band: 3.75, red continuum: 4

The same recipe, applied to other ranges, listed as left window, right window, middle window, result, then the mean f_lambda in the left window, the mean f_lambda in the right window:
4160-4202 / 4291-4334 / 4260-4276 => 1.76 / 4.18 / 4.23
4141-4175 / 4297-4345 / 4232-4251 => 0.82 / 4.17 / 4.55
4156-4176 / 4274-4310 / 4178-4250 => 1.71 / 4.34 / 3.63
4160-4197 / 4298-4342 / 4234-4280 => 5.08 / 4.29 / 4.5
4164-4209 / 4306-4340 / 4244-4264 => 2.69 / 4.15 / 4.76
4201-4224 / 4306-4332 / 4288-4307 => 4.34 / 4.21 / 4.53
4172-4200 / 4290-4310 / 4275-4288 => -2.15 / 4.13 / 3.39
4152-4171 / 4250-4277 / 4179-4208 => 0.47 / 4.44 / 3.64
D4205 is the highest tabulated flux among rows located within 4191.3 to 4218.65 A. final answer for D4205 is 4.804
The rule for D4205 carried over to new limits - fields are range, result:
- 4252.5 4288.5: 4.736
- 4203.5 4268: 4.907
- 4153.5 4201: 4.875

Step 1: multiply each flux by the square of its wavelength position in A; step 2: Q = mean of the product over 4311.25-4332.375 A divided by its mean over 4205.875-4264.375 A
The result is 1.3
